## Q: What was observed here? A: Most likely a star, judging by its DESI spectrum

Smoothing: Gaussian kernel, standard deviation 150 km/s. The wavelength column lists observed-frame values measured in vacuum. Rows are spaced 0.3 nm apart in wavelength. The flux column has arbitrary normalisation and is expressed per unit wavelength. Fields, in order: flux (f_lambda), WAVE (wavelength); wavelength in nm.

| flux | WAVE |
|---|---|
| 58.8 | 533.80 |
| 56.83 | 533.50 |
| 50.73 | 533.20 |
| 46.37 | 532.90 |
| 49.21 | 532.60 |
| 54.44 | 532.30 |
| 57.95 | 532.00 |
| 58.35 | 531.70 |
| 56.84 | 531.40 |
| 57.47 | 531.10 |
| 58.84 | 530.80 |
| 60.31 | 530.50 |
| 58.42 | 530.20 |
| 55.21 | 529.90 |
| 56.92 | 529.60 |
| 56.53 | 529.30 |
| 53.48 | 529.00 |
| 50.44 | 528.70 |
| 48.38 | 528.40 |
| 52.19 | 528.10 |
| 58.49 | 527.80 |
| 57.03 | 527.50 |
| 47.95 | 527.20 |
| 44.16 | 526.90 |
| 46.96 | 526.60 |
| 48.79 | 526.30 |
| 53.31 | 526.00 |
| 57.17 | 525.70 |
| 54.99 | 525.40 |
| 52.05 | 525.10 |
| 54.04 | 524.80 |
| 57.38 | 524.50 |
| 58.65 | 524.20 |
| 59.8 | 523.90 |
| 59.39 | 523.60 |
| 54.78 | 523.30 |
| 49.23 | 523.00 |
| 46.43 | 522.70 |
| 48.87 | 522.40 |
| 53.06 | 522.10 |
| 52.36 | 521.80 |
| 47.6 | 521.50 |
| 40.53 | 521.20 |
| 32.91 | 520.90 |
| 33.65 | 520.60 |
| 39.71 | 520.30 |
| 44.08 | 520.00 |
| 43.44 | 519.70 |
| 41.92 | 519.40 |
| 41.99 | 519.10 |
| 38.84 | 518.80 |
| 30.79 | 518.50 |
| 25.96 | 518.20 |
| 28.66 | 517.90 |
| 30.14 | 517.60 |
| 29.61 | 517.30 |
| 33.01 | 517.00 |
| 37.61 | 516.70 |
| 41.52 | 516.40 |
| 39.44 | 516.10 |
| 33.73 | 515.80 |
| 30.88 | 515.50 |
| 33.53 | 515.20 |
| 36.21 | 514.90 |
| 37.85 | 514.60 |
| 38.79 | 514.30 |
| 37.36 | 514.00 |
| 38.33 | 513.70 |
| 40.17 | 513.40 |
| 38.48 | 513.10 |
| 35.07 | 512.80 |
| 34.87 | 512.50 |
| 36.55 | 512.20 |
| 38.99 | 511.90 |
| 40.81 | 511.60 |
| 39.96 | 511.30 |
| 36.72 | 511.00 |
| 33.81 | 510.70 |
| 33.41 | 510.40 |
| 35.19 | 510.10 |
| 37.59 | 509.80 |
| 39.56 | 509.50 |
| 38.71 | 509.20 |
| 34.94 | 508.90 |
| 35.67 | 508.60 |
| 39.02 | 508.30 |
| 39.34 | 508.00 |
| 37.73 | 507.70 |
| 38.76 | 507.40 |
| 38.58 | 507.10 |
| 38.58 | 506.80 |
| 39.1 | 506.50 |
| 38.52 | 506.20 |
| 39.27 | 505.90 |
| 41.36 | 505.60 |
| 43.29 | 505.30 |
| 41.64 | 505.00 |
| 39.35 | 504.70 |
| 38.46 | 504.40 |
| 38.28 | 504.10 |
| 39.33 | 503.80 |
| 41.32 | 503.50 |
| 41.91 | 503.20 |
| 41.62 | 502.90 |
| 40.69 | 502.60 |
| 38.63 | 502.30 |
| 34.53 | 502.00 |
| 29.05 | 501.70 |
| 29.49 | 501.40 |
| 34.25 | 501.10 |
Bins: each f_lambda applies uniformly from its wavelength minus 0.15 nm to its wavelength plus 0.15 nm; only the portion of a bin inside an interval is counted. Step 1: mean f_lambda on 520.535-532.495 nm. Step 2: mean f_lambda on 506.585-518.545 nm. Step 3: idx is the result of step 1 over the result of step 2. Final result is 1.46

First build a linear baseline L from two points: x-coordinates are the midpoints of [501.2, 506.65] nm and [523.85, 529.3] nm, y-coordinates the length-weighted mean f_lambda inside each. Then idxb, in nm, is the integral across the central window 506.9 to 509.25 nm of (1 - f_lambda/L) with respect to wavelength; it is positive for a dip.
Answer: 0.20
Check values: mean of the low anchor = 38.6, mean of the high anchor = 53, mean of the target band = 37.8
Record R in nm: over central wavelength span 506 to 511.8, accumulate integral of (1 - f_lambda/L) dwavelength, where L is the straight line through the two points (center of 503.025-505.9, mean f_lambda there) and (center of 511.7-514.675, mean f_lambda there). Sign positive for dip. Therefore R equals 0.20 nm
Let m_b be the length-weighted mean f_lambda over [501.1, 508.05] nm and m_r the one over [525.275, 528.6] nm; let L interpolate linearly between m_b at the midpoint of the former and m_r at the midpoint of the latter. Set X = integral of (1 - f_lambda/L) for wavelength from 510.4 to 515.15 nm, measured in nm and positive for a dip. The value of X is 0.66 nm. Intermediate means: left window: 38.5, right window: 51.7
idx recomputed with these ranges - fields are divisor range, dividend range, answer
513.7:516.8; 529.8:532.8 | 1.54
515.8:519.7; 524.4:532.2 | 1.54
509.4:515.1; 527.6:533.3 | 1.47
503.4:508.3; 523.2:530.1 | 1.36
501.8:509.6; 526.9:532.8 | 1.40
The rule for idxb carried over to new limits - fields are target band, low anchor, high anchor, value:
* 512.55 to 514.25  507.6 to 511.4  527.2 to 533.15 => 0.110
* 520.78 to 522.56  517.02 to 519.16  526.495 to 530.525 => -0.307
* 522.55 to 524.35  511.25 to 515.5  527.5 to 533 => -0.252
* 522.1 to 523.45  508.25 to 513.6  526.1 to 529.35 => -0.090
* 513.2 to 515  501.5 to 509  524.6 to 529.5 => 0.247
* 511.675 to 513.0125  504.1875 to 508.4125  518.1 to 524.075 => 0.155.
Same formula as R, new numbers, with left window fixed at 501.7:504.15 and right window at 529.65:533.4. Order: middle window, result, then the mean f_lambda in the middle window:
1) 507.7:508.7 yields 0.09 nm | 38.1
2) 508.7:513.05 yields 0.66 nm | 36.9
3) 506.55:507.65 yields 0.07 nm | 38.6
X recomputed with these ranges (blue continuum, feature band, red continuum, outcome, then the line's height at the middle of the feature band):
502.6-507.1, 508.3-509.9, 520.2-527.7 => 0.19 nm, 42.3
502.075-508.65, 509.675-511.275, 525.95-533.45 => 0.26 nm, 42.5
